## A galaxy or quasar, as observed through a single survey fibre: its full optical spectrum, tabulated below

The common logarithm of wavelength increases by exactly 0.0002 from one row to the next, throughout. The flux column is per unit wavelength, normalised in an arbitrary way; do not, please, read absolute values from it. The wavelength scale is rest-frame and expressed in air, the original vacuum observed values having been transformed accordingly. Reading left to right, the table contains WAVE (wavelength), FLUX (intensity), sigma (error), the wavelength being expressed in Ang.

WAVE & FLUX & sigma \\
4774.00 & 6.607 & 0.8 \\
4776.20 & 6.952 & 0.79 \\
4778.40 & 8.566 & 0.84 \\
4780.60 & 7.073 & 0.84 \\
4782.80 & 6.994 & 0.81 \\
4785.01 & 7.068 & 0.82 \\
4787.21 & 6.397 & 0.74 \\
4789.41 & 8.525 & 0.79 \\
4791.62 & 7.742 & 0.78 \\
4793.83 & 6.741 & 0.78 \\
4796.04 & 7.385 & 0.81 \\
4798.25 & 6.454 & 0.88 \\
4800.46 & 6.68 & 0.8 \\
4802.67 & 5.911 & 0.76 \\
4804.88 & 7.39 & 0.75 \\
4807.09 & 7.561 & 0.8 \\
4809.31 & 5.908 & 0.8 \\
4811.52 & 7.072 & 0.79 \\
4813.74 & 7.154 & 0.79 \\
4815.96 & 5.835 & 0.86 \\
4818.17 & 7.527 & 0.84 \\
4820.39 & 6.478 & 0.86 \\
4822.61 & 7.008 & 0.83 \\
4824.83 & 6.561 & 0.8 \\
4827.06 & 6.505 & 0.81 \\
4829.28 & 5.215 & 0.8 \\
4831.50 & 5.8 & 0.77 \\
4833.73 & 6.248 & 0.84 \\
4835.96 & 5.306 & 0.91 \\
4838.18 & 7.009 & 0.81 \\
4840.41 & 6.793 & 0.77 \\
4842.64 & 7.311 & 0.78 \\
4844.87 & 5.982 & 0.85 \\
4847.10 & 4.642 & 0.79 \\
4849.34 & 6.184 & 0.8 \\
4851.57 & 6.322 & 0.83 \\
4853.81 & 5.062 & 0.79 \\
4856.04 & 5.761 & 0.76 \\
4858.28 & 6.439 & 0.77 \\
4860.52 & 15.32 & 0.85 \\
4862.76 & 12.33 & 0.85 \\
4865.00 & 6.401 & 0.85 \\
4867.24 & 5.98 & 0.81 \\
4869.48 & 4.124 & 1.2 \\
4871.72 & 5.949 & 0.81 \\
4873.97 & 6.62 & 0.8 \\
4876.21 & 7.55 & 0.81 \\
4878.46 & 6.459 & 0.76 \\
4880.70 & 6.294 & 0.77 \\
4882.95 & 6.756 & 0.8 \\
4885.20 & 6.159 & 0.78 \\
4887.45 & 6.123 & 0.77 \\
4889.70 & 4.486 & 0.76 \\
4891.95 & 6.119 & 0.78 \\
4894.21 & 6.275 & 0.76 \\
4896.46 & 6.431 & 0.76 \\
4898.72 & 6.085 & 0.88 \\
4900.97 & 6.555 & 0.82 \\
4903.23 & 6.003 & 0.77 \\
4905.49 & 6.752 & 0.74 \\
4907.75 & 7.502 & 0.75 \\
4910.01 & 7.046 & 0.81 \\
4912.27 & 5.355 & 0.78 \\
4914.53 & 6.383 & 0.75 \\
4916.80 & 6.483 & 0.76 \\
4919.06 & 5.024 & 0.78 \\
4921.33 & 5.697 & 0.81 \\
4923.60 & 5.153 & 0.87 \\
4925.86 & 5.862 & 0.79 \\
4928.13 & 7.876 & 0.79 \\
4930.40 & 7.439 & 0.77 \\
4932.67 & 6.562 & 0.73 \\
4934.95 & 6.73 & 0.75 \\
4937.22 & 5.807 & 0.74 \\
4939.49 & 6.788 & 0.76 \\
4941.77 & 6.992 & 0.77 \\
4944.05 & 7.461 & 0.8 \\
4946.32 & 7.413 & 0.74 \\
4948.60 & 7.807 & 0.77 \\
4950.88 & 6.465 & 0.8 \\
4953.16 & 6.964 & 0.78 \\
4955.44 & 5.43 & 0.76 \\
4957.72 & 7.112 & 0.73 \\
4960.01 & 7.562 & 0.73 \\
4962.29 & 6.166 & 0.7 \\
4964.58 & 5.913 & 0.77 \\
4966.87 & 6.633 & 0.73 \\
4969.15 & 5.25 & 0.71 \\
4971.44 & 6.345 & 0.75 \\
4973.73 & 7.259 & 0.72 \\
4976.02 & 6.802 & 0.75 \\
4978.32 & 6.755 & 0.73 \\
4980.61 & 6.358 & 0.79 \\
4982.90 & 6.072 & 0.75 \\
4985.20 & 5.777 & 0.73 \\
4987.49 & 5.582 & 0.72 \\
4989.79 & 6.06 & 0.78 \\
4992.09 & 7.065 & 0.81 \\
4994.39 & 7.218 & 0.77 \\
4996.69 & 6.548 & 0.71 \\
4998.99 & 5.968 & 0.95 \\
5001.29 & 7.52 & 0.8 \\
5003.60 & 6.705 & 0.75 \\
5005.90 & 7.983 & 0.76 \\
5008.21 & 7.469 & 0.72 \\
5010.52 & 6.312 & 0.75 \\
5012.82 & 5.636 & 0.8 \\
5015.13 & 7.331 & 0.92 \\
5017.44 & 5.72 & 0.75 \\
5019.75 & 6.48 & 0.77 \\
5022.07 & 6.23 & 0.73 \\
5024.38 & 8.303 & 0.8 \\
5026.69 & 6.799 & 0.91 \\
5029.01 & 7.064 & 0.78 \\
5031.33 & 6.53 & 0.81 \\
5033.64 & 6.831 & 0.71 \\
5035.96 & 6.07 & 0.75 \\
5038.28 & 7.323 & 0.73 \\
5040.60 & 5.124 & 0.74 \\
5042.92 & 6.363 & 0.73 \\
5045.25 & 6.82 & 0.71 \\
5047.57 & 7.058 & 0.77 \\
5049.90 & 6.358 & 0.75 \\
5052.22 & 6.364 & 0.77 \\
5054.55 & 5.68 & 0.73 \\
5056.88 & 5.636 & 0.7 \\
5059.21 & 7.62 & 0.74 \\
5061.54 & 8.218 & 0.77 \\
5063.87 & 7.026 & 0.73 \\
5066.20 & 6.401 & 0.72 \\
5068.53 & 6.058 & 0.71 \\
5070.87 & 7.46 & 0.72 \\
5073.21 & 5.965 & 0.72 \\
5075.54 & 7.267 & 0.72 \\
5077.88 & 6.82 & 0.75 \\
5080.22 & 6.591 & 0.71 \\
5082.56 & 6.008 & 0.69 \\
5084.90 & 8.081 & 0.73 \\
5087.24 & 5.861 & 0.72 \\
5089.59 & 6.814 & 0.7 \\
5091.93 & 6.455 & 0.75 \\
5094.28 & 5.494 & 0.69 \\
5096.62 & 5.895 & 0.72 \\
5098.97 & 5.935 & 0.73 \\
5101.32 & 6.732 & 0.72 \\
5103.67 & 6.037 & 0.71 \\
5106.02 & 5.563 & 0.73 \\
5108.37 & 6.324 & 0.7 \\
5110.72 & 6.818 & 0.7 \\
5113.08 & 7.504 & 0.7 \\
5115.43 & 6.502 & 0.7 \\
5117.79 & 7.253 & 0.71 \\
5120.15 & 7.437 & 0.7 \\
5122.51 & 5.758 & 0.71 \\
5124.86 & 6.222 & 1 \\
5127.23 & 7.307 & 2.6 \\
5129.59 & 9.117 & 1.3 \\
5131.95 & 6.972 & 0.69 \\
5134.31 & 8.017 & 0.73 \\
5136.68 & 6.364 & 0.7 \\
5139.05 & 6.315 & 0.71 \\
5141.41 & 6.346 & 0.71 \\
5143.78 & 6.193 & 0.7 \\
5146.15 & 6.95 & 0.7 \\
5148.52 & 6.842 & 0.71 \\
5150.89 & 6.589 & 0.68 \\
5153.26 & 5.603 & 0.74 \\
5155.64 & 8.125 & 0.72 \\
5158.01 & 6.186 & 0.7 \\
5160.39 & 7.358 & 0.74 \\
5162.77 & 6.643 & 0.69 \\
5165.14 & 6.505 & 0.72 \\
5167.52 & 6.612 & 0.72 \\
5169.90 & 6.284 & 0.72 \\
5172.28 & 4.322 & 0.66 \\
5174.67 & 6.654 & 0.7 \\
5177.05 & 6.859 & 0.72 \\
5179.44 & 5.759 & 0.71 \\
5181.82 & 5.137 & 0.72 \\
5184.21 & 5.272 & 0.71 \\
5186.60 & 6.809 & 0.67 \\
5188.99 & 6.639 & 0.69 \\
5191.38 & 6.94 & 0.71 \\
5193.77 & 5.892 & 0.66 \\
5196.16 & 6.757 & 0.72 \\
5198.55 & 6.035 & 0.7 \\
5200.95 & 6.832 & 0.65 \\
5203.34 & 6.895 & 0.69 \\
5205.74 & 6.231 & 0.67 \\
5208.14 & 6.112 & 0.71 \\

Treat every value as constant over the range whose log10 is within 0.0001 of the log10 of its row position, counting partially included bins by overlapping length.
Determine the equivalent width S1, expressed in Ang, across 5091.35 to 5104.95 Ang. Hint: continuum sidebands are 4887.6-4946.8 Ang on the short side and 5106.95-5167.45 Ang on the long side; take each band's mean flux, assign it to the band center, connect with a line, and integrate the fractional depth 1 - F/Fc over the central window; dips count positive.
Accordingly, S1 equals 1.4 Ang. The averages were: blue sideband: 6.38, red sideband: 6.84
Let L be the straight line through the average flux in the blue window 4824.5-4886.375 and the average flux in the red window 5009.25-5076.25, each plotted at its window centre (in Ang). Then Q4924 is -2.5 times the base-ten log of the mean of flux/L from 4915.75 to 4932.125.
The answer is 0.07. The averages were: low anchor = 6.68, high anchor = 6.62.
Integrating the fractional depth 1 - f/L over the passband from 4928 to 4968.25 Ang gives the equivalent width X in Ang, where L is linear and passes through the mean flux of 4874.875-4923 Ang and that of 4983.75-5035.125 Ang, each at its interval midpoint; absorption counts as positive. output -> -2.3 Ang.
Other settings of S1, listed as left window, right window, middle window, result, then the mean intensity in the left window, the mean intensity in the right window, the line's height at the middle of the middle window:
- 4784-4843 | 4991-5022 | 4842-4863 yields -1.9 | 6.72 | 6.75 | 6.72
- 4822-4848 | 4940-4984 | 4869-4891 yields 0.9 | 6.2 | 6.67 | 6.36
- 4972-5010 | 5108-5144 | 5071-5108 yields 2.5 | 6.68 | 6.93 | 6.87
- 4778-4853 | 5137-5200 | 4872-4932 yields 2.4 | 6.66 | 6.37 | 6.59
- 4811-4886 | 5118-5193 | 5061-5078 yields -0.6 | 6.71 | 6.59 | 6.62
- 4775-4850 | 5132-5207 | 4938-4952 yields -1.1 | 6.71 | 6.46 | 6.61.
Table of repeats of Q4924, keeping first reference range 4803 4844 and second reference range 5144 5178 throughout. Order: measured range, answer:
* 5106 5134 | -0.074 mag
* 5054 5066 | -0.052 mag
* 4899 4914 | 0.010 mag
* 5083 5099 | 0.027 mag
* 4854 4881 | -0.127 mag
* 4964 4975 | 0.042 mag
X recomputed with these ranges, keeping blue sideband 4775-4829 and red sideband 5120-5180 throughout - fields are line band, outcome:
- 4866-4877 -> 1.4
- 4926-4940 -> 0.1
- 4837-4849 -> 1.0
